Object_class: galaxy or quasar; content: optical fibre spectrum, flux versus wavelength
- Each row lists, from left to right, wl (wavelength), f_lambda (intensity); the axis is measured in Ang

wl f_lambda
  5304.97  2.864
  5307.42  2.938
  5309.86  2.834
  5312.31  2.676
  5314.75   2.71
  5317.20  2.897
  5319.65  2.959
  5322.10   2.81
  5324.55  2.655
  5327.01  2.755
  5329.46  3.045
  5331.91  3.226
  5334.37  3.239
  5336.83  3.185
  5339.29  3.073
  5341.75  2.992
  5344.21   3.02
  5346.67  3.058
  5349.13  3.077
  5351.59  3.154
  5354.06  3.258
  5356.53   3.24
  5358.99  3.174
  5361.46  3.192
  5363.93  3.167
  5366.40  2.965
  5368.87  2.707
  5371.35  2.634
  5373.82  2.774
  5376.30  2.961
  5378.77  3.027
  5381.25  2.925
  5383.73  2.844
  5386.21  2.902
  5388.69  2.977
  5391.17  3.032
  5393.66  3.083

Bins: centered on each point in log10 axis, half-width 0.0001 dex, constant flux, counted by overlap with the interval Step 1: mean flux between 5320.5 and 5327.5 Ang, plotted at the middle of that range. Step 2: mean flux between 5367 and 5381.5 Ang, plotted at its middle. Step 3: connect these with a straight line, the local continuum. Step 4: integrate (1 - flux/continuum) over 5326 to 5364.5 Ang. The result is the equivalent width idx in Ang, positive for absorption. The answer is -4.6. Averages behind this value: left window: 2.75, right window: 2.84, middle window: 3.12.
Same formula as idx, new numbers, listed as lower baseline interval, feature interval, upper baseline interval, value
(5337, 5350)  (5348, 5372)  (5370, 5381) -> -0.9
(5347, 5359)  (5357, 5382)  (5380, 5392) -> 0.8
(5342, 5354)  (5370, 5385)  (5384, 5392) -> 0.6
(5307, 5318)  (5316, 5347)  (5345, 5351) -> -0.4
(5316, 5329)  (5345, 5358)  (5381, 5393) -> -1.2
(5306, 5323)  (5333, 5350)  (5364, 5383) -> -1.4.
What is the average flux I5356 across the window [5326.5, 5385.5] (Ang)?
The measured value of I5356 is 3.03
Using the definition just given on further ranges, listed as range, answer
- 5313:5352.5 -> 2.99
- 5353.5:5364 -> 3.21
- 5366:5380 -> 2.84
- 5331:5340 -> 3.18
